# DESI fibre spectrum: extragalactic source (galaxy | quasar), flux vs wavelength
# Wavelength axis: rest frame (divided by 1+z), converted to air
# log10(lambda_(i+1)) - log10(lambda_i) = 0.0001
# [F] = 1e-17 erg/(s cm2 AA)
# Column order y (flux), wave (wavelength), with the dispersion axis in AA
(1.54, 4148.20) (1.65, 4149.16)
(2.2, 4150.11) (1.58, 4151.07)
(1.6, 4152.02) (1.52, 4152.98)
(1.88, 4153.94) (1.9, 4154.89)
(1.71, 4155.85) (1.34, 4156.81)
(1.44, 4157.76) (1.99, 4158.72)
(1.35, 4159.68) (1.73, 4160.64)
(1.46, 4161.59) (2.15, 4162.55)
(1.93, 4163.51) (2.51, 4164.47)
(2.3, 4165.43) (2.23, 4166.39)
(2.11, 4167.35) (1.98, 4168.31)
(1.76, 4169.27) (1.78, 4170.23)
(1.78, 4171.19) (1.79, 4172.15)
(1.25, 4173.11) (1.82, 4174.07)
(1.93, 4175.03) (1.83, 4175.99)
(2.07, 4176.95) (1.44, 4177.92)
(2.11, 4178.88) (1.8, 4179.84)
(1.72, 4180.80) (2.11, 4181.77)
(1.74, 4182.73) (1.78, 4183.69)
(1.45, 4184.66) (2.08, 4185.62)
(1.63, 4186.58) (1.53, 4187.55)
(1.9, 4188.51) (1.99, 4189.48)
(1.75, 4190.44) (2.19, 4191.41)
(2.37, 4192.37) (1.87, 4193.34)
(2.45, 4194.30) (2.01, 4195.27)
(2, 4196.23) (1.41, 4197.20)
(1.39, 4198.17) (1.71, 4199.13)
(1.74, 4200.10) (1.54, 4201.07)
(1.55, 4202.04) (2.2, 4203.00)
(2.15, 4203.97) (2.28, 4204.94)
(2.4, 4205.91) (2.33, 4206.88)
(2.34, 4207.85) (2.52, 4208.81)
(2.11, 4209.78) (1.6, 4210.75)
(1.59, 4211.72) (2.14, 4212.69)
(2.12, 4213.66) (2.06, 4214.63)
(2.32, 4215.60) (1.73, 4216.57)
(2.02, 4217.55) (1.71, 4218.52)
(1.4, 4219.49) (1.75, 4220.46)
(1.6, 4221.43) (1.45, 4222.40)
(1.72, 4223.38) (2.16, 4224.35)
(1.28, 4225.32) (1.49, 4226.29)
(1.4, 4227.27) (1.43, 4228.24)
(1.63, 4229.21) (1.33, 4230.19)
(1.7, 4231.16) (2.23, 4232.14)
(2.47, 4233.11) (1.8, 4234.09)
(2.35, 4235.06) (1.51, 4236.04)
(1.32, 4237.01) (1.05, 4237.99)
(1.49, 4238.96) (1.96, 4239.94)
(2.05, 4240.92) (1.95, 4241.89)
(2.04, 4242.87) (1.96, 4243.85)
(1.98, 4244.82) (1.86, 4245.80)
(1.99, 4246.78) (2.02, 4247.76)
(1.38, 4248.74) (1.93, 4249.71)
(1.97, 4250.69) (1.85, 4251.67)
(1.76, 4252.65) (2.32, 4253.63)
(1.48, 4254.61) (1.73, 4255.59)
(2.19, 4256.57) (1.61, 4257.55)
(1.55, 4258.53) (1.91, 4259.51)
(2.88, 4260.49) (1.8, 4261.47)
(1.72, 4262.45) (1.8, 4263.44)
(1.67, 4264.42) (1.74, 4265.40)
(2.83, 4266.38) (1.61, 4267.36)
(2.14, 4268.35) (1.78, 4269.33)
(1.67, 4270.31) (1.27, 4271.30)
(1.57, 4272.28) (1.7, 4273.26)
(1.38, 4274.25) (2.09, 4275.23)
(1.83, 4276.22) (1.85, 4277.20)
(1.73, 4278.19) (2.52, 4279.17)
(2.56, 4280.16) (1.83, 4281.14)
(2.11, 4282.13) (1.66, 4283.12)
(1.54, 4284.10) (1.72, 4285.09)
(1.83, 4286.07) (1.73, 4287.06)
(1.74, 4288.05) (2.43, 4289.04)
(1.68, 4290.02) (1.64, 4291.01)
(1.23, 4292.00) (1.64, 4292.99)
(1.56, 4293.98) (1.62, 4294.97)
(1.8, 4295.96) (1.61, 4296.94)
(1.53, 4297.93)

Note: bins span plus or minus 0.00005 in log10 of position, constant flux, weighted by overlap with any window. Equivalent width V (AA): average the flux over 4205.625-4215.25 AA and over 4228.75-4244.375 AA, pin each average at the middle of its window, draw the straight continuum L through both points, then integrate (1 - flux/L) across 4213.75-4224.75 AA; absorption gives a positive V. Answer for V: 1.07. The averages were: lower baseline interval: 2.12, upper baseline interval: 1.8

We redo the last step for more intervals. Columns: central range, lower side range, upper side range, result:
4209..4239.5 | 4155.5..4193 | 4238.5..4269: 2.2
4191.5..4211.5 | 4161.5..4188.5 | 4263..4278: -1.6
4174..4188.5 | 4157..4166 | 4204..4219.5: 1.0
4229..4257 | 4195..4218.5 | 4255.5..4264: 1.3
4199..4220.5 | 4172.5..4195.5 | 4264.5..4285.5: -1.3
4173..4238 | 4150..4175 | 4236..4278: -1.1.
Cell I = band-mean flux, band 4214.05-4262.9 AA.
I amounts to 1.81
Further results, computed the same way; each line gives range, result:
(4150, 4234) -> 1.85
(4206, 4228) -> 1.86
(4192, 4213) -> 1.98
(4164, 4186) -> 1.88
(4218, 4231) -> 1.57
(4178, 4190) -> 1.81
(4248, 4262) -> 1.89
